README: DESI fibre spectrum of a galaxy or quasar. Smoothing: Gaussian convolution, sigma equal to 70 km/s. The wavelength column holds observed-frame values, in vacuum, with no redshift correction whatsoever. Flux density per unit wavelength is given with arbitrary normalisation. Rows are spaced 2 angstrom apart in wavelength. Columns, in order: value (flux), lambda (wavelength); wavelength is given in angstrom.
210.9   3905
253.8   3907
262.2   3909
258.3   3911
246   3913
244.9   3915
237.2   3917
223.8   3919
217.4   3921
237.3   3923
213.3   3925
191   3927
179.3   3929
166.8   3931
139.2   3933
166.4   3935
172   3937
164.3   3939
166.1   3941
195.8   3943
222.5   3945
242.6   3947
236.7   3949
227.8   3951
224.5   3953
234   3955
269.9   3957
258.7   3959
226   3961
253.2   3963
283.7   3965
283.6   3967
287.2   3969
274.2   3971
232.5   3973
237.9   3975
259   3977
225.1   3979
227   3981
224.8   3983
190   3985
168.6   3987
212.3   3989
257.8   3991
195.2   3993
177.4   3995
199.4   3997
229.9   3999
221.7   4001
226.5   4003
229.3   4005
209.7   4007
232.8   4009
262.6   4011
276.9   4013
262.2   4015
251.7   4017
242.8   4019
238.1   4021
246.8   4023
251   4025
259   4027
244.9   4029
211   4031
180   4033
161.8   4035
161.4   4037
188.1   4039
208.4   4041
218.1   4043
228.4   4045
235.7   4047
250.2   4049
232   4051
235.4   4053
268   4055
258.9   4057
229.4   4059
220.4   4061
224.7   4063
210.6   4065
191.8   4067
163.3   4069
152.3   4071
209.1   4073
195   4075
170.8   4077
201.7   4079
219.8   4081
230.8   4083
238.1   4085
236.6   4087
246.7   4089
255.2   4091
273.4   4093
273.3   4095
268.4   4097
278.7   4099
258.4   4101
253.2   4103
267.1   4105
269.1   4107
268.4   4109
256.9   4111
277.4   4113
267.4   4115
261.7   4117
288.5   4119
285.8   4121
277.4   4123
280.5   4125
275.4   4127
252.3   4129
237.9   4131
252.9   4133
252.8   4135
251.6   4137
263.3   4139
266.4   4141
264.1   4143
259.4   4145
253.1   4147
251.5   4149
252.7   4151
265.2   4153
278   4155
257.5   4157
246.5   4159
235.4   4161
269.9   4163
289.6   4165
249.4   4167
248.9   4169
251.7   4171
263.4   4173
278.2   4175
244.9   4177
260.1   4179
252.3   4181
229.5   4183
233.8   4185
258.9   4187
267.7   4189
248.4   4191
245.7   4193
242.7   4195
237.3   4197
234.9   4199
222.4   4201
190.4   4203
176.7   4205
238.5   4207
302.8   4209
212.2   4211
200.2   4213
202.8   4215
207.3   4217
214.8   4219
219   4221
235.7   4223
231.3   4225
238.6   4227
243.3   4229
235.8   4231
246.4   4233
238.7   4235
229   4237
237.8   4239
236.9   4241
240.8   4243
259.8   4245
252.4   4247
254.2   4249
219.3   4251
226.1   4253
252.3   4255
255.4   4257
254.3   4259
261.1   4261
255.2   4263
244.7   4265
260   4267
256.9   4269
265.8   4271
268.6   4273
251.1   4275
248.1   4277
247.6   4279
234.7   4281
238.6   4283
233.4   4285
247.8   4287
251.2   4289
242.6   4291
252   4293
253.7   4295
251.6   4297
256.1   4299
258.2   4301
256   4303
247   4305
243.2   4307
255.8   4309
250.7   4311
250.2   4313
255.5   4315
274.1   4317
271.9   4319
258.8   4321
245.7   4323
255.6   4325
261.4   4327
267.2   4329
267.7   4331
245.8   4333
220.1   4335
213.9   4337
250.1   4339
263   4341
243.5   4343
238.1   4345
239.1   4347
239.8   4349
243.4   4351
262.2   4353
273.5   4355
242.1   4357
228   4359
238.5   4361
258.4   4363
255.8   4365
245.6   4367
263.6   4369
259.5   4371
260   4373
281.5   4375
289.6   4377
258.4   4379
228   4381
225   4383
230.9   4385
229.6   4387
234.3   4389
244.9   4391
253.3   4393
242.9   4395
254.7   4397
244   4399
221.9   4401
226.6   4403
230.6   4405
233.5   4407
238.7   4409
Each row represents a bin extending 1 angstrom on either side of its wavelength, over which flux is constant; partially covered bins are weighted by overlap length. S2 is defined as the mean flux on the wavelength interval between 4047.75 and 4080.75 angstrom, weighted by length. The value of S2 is 214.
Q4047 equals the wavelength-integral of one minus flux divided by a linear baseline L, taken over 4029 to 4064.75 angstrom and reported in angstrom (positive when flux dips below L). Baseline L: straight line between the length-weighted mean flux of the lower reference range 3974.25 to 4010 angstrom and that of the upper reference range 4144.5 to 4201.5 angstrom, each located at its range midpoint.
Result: 1.5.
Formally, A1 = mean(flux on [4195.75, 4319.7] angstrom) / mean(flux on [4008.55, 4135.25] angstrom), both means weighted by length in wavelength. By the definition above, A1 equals 1.0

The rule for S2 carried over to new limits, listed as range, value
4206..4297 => 242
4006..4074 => 224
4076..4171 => 257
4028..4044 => 197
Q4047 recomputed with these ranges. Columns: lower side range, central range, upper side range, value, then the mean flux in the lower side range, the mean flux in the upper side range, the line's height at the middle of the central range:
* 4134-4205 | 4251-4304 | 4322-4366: -0.3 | 251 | 248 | 249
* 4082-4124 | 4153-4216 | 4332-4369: 3.2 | 263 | 245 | 257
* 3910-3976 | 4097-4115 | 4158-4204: -1.9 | 225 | 248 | 241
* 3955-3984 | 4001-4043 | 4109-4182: 4.6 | 252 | 262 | 255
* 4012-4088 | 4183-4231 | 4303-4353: 1.4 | 221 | 250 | 238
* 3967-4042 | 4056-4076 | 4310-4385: 2.2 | 227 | 252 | 231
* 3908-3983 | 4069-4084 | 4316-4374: 2.6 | 227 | 251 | 235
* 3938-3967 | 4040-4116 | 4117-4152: 5.3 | 231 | 263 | 253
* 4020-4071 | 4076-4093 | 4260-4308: -0.2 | 219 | 251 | 225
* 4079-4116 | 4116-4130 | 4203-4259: -1.3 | 256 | 233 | 252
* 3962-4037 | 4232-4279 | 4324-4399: -0.9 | 232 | 249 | 244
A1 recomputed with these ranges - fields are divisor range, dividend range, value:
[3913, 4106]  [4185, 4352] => 1.08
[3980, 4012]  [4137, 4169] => 1.20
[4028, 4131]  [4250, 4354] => 1.06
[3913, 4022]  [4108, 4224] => 1.11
